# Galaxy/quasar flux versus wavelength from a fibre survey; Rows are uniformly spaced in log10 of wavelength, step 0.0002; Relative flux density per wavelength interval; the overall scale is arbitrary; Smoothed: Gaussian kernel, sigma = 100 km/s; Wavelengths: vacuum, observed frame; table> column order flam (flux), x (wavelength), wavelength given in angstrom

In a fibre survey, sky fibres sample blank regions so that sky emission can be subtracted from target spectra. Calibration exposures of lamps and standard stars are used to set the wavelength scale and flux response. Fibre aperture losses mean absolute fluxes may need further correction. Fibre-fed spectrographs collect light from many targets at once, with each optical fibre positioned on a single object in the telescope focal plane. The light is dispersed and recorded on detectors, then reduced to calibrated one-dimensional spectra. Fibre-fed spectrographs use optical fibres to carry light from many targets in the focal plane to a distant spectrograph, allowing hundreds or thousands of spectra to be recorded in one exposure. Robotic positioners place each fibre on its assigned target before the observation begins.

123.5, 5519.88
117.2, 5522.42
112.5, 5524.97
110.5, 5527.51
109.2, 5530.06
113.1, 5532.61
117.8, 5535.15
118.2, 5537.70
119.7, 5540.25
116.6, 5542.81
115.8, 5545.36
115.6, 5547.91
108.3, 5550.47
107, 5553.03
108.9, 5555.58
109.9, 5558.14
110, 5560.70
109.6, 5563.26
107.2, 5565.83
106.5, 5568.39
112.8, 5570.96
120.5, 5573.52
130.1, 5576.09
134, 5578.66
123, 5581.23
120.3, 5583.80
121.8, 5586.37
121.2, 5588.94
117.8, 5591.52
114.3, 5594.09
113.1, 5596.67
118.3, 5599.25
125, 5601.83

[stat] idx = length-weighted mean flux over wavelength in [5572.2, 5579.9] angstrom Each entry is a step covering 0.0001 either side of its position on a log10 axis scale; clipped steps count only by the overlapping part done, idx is 128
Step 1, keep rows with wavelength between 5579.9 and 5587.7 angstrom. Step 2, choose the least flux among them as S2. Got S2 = 120.3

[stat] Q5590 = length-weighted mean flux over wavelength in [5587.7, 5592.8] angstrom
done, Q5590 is 119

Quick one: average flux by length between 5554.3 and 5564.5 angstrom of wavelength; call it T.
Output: 110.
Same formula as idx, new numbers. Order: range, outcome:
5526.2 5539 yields 114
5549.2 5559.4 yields 109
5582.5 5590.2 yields 121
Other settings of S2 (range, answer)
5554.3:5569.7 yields 106.5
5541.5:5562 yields 107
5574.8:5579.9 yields 130.1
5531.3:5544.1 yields 113.1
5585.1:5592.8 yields 117.8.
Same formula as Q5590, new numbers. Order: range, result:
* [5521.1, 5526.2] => 115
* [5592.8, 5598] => 114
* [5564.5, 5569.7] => 107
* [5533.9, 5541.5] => 119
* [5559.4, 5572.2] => 109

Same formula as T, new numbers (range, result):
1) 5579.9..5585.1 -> 122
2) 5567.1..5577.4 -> 118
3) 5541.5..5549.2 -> 116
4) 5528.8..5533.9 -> 111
